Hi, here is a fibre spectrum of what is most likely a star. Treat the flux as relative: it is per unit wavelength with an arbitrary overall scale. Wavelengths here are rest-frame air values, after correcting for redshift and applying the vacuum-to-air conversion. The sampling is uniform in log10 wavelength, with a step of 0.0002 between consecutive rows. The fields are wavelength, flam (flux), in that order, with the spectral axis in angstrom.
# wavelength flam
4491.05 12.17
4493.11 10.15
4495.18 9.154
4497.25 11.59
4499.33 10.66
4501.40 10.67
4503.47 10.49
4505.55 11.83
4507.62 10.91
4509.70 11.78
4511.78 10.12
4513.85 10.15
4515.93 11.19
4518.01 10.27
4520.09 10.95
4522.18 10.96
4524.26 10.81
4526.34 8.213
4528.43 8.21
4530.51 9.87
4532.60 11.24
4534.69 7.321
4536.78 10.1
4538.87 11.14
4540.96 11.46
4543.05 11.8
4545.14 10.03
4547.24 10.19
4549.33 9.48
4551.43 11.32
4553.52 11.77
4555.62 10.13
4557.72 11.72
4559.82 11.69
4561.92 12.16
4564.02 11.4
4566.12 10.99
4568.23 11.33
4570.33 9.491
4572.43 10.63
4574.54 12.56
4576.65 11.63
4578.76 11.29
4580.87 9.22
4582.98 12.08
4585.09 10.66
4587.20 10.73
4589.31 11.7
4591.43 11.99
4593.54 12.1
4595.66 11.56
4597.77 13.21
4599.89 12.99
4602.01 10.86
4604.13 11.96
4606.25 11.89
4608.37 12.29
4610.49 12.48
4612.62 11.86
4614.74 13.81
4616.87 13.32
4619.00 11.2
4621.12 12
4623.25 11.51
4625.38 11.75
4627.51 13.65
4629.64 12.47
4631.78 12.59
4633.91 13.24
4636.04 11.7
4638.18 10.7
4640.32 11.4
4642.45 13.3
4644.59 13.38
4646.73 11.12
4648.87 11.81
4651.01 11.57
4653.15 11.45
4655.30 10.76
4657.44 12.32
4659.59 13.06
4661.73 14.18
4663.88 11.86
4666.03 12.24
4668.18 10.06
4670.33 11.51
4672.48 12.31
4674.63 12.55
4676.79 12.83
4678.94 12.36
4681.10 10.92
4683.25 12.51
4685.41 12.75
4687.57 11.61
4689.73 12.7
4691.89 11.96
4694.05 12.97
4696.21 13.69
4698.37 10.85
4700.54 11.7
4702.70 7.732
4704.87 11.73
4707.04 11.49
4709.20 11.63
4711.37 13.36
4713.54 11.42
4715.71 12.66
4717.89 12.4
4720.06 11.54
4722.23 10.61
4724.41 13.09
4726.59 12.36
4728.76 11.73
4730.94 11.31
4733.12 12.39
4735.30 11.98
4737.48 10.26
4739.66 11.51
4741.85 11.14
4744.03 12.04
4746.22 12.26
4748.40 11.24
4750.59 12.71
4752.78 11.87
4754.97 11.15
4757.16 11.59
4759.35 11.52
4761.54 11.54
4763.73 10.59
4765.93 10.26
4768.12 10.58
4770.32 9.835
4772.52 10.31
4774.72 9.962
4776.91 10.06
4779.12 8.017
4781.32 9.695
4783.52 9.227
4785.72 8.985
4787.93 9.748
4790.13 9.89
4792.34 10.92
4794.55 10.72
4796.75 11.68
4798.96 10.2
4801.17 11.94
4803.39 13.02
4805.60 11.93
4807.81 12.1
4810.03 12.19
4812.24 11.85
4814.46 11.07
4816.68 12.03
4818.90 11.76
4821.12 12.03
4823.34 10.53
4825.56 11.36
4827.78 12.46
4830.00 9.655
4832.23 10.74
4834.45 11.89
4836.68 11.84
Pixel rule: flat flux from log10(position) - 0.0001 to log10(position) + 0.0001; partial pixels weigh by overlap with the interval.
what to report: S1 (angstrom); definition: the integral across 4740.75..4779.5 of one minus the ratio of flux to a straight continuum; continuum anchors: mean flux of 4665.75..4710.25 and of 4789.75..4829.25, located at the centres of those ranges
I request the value 2.3 angstrom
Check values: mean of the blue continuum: 11.8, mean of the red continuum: 11.6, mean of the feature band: 11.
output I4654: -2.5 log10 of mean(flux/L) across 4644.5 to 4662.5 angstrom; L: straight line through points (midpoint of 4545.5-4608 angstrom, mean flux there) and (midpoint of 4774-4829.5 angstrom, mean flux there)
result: -0.08 mag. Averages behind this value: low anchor 11.3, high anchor 10.9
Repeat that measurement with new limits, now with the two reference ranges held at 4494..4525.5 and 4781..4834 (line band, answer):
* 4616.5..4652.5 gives -0.12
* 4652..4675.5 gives -0.10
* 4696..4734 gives -0.07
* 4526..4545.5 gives 0.08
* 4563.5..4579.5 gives -0.03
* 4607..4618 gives -0.17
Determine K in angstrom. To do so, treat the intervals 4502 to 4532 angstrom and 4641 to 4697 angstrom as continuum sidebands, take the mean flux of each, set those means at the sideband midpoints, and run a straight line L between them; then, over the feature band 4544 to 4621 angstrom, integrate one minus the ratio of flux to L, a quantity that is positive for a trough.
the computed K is -2.06 angstrom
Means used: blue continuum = 10.4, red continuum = 12.2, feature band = 11.5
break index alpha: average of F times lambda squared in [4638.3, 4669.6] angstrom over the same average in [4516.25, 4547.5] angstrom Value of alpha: 1.24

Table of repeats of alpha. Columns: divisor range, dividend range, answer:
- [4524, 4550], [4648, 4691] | 1.28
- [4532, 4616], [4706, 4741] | 1.12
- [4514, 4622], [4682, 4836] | 1.10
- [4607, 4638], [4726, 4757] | 1.00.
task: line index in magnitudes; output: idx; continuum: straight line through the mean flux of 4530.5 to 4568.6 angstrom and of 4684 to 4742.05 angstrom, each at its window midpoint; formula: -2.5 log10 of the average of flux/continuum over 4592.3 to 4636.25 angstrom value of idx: -0.10 mag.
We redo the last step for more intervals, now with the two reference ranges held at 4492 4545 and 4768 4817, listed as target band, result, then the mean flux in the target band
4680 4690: -0.141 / 12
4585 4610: -0.135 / 11.9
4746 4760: -0.107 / 11.7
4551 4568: -0.092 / 11.4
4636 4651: -0.132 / 11.9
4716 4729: -0.134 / 12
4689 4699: -0.180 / 12.5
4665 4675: -0.108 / 11.7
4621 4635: -0.185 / 12.5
